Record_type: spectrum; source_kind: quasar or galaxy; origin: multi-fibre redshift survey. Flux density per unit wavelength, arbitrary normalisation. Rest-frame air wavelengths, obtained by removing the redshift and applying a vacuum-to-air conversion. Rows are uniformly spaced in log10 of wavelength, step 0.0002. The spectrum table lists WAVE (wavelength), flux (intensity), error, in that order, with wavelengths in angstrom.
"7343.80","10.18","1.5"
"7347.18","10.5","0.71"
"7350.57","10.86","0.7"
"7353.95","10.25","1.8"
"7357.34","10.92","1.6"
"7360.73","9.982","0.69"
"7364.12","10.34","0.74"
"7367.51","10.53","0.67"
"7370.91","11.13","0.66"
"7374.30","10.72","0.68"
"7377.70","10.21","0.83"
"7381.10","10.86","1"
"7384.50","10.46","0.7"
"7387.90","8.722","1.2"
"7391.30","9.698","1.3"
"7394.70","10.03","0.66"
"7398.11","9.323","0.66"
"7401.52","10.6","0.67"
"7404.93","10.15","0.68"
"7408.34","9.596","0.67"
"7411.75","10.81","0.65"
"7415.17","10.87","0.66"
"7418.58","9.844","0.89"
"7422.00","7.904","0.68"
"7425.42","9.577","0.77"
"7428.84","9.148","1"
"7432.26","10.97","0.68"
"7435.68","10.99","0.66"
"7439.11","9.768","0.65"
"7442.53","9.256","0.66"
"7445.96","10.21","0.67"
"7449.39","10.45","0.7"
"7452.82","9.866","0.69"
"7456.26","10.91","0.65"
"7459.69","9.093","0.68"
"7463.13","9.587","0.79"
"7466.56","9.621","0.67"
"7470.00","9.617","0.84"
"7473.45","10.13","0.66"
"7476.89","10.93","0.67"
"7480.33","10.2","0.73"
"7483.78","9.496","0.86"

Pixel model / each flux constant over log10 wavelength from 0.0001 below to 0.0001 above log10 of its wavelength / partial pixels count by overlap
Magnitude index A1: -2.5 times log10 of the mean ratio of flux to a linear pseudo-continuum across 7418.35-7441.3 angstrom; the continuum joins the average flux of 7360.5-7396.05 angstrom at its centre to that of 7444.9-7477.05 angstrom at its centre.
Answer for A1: 0.04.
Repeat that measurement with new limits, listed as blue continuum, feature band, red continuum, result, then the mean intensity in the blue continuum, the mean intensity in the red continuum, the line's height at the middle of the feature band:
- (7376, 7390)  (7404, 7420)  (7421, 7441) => -0.04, 10.1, 9.79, 9.89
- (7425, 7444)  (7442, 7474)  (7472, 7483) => 0.03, 9.99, 10.3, 10.2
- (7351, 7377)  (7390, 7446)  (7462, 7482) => 0.04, 10.6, 10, 10.3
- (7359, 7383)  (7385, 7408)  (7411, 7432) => 0.04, 10.5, 9.73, 10.1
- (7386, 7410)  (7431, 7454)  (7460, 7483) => -0.04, 9.74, 9.94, 9.86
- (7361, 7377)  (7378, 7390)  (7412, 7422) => 0.04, 10.6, 10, 10.4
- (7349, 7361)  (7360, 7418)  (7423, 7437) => 0.01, 10.6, 10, 10.3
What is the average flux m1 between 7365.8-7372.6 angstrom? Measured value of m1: 10.8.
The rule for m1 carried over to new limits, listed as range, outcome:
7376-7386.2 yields 10.5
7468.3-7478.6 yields 10.2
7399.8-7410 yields 10.1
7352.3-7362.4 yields 10.4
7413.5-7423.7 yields 9.54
